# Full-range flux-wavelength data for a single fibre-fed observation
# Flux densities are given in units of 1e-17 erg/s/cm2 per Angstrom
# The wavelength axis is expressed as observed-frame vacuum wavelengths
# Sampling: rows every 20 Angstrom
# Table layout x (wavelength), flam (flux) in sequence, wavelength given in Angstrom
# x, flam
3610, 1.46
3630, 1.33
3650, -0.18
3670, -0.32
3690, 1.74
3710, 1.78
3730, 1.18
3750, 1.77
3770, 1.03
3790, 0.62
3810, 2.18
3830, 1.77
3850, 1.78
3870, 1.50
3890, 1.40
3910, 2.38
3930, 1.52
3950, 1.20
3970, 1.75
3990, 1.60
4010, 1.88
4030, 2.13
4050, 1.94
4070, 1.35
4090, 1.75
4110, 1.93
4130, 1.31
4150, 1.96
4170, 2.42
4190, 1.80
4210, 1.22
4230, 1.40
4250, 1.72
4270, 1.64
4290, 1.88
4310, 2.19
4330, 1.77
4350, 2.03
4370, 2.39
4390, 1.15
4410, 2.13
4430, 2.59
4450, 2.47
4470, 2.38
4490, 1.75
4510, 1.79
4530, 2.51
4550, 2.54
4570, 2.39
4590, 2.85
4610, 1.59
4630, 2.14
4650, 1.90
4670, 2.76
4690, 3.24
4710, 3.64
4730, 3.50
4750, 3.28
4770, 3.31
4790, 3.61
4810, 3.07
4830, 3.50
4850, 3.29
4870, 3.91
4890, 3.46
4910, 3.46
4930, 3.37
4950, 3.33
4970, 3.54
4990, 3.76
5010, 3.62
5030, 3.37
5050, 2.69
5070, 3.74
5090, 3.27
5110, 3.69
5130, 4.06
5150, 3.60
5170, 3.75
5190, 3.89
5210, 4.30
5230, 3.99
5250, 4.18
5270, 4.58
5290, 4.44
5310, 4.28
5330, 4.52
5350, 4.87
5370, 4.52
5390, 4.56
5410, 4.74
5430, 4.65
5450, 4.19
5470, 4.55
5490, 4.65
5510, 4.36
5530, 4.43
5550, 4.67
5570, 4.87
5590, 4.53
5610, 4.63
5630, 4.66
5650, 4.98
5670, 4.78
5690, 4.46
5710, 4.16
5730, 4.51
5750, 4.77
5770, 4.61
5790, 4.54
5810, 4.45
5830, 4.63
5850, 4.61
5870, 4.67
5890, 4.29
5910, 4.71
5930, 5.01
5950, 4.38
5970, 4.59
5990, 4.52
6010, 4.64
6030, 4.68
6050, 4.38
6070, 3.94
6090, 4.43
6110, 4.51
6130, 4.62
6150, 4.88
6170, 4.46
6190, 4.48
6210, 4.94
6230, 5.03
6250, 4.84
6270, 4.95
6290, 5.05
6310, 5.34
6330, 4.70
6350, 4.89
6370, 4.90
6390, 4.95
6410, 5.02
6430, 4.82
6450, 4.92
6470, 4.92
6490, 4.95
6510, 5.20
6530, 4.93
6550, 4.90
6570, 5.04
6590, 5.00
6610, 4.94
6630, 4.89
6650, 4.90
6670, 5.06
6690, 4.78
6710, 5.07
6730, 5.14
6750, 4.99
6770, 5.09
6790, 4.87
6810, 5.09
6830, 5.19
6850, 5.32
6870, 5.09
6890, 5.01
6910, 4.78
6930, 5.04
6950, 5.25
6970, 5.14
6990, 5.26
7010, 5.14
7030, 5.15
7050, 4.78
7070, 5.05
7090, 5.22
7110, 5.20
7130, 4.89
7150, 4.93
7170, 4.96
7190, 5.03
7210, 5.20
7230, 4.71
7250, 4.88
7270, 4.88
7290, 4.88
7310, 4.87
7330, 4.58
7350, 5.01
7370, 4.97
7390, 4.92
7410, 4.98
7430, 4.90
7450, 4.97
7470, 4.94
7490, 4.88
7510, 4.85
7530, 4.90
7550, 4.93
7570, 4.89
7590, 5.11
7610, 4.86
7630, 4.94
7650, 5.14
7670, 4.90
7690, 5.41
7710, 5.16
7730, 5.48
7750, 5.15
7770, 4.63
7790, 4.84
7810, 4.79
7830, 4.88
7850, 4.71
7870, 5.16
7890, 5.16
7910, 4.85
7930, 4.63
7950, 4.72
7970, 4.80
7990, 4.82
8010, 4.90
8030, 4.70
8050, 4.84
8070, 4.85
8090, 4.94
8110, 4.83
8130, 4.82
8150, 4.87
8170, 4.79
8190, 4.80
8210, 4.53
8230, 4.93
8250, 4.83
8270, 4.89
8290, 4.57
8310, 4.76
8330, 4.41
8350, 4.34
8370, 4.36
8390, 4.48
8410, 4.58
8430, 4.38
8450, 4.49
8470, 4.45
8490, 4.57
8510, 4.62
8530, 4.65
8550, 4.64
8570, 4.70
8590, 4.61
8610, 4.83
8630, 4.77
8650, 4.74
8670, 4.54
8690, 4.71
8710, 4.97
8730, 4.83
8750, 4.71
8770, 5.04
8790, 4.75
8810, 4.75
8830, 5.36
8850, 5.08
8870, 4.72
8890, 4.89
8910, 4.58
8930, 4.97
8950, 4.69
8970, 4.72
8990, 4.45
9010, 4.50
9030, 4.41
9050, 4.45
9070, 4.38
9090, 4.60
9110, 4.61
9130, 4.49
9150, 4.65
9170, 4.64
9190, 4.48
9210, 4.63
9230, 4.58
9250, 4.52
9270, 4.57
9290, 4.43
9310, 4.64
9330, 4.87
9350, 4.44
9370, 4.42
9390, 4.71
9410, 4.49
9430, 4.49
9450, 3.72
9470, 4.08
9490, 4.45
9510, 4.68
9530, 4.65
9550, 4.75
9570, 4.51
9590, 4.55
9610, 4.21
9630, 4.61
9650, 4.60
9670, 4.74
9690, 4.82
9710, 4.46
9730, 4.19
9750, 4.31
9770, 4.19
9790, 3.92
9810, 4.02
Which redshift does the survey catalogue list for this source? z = 0.173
